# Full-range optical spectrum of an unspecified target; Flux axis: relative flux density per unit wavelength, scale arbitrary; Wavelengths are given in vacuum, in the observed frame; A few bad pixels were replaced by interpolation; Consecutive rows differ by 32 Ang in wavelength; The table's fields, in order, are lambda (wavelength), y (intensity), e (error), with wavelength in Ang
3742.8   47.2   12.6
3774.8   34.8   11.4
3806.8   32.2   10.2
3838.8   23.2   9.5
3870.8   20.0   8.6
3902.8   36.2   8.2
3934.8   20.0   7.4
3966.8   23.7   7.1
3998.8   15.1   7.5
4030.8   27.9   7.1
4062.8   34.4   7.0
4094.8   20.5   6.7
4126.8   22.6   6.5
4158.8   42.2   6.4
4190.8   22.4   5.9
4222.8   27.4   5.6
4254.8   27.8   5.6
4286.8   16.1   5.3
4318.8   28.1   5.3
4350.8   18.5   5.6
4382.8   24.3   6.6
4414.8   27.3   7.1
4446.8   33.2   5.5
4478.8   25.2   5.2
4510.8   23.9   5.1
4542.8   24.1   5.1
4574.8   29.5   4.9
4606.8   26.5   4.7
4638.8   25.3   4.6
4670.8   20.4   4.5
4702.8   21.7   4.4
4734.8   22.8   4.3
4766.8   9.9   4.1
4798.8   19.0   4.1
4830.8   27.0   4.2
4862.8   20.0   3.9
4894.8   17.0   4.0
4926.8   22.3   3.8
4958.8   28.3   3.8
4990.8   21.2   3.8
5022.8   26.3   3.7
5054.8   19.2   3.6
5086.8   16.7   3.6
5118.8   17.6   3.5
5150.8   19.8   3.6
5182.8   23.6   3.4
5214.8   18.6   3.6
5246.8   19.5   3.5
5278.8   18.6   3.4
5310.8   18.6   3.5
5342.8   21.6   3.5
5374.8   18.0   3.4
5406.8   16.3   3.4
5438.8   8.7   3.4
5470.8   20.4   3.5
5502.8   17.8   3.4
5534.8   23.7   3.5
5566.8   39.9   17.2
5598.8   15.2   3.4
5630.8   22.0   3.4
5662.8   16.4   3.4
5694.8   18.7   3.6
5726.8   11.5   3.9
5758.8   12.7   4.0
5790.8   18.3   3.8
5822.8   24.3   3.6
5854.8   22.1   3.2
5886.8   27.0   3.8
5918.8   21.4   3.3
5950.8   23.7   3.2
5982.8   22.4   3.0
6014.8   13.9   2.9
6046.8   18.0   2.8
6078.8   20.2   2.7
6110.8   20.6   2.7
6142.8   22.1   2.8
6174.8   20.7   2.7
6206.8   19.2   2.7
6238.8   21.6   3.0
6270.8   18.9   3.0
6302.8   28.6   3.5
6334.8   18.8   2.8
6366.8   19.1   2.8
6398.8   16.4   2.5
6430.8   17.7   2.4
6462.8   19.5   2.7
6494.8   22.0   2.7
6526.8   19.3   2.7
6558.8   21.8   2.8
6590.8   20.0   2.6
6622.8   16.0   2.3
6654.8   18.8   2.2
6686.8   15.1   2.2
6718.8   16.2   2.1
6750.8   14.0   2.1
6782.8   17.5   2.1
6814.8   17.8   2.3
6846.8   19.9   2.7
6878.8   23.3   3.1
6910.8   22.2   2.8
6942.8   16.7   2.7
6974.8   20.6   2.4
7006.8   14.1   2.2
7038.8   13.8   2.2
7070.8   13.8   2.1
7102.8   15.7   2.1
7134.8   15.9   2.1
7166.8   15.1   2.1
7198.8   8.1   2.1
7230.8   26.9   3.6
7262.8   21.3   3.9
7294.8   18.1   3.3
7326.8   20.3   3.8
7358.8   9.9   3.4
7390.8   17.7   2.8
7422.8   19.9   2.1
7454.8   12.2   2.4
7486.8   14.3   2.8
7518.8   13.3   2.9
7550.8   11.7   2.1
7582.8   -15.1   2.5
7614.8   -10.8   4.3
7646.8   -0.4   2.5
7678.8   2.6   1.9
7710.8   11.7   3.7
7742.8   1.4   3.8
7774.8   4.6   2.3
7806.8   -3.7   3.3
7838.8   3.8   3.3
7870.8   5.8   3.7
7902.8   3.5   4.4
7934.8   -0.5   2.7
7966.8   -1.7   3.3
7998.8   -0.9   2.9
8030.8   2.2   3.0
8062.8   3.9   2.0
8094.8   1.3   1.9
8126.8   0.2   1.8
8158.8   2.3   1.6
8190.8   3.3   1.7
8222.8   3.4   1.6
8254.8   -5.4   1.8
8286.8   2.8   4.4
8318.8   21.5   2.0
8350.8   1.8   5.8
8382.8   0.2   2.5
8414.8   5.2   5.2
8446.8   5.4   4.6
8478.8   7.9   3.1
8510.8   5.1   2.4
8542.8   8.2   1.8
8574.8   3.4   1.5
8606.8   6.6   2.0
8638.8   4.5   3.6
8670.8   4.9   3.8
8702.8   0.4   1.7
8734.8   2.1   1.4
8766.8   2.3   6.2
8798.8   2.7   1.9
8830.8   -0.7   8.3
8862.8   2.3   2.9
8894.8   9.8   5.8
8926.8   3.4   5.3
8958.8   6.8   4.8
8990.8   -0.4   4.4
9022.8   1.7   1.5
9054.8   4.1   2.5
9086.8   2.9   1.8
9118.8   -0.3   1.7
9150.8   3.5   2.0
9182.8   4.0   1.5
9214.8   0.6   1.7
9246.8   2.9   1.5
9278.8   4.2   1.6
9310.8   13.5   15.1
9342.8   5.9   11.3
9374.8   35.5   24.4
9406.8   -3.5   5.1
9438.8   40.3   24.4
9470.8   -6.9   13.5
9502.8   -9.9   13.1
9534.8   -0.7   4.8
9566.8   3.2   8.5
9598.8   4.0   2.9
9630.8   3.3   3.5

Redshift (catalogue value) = 0.512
